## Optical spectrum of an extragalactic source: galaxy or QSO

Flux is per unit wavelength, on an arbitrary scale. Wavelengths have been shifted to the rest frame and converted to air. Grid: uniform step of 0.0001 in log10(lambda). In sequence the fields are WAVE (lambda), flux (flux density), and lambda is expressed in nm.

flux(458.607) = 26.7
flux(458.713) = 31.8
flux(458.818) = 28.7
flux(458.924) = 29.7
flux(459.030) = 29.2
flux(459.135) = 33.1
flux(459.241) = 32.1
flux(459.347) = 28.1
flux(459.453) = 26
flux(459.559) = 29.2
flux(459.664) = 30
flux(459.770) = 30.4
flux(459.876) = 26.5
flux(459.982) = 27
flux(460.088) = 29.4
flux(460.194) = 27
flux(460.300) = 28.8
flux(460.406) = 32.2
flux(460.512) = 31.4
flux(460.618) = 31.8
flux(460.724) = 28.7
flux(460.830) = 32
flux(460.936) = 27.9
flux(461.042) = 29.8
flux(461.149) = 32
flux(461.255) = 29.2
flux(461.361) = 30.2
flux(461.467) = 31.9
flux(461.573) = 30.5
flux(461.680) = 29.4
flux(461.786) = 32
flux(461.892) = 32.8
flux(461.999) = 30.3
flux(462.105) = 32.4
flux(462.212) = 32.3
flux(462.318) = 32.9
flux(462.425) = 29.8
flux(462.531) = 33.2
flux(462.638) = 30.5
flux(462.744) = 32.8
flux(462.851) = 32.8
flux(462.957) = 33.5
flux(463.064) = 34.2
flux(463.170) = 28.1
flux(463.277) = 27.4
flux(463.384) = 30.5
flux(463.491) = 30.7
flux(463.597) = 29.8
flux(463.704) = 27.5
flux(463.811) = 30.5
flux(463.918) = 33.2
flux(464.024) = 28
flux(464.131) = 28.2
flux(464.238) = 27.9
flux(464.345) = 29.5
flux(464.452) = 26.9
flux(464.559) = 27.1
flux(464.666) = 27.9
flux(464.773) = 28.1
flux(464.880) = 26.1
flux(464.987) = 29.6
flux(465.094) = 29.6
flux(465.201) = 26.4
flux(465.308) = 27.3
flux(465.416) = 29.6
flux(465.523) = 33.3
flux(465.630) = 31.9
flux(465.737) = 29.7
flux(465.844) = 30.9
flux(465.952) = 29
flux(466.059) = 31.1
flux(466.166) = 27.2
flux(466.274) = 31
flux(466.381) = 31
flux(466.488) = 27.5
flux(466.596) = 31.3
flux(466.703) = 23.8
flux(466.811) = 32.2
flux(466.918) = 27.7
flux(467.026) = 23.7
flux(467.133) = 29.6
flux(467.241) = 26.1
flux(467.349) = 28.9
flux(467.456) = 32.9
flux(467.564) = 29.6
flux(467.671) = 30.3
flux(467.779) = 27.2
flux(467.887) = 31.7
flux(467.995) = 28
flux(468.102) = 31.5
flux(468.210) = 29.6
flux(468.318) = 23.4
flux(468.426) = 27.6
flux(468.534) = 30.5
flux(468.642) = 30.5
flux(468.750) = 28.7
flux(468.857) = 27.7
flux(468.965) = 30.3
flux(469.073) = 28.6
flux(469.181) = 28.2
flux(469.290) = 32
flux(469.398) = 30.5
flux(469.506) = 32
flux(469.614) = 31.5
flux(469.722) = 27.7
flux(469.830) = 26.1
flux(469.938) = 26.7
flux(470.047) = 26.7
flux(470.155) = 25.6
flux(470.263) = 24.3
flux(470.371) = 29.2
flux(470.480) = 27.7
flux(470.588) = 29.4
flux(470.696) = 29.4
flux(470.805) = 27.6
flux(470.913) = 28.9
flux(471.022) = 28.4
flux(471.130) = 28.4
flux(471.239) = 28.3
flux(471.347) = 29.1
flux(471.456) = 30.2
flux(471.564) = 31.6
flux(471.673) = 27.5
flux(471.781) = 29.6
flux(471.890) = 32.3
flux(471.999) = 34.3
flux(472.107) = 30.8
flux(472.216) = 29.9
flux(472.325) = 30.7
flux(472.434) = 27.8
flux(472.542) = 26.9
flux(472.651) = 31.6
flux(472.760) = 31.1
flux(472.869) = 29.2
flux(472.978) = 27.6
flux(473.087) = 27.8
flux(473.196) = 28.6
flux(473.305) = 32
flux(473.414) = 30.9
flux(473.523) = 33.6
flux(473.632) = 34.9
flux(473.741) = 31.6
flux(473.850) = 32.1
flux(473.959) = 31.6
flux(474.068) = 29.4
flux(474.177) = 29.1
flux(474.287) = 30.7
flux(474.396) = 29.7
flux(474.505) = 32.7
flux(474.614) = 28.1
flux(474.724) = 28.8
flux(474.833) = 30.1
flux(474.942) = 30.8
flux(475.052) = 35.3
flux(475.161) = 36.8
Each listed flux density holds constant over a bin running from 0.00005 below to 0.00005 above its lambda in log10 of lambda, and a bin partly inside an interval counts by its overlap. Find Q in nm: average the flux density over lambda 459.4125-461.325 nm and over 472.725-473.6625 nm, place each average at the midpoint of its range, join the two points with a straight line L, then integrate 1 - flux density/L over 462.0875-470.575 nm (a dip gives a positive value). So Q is 0.18 nm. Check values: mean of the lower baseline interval 29.4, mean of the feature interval 29.3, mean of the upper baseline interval 30.5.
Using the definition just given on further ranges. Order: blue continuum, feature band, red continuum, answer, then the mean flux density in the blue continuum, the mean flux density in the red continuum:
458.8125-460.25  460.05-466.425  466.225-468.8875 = -0.25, 29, 28.9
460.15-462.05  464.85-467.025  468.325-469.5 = 0.04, 30.5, 29.3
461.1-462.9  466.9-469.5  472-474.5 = 0.16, 31.5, 30.5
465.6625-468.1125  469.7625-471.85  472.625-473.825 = 0.14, 29.2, 30.8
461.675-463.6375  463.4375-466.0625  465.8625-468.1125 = 0.10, 31.4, 29.1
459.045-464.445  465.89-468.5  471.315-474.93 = 0.13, 30.3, 30.4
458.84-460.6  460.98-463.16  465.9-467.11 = -0.18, 29.4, 28.7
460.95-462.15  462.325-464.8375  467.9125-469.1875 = 0.03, 30.8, 28.8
